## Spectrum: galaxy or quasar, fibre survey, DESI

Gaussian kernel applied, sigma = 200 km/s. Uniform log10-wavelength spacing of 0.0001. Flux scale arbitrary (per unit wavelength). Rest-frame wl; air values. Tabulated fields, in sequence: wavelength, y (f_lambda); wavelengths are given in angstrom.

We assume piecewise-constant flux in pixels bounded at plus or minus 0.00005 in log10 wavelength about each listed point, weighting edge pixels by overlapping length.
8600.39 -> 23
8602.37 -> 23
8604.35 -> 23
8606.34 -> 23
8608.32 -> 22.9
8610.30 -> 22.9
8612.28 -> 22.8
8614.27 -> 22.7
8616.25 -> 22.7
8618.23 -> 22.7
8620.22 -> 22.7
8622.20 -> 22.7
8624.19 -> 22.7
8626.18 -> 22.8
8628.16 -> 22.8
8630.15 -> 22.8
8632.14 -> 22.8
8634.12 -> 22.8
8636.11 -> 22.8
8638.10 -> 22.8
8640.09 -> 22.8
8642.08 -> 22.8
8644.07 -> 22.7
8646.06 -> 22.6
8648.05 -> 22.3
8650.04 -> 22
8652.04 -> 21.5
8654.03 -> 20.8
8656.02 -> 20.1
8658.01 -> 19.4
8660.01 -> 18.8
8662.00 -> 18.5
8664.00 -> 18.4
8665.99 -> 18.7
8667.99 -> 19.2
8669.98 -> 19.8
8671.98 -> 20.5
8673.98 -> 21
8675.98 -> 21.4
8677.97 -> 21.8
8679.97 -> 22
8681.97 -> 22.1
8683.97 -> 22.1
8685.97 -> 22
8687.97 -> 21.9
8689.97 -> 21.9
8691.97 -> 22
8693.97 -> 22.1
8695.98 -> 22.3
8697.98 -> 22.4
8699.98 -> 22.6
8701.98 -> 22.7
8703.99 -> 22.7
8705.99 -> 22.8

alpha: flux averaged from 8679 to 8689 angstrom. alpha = 22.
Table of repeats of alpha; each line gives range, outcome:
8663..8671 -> 19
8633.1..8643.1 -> 22.8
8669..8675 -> 20.4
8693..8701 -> 22.4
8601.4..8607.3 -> 23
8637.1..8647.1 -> 22.7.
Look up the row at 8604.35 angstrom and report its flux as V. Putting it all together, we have 23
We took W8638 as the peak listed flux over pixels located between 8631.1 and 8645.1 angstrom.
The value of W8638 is 22.8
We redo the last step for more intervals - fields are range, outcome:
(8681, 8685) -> 22.1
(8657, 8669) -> 19.4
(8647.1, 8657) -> 22.3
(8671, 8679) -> 21.8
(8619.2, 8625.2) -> 22.7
